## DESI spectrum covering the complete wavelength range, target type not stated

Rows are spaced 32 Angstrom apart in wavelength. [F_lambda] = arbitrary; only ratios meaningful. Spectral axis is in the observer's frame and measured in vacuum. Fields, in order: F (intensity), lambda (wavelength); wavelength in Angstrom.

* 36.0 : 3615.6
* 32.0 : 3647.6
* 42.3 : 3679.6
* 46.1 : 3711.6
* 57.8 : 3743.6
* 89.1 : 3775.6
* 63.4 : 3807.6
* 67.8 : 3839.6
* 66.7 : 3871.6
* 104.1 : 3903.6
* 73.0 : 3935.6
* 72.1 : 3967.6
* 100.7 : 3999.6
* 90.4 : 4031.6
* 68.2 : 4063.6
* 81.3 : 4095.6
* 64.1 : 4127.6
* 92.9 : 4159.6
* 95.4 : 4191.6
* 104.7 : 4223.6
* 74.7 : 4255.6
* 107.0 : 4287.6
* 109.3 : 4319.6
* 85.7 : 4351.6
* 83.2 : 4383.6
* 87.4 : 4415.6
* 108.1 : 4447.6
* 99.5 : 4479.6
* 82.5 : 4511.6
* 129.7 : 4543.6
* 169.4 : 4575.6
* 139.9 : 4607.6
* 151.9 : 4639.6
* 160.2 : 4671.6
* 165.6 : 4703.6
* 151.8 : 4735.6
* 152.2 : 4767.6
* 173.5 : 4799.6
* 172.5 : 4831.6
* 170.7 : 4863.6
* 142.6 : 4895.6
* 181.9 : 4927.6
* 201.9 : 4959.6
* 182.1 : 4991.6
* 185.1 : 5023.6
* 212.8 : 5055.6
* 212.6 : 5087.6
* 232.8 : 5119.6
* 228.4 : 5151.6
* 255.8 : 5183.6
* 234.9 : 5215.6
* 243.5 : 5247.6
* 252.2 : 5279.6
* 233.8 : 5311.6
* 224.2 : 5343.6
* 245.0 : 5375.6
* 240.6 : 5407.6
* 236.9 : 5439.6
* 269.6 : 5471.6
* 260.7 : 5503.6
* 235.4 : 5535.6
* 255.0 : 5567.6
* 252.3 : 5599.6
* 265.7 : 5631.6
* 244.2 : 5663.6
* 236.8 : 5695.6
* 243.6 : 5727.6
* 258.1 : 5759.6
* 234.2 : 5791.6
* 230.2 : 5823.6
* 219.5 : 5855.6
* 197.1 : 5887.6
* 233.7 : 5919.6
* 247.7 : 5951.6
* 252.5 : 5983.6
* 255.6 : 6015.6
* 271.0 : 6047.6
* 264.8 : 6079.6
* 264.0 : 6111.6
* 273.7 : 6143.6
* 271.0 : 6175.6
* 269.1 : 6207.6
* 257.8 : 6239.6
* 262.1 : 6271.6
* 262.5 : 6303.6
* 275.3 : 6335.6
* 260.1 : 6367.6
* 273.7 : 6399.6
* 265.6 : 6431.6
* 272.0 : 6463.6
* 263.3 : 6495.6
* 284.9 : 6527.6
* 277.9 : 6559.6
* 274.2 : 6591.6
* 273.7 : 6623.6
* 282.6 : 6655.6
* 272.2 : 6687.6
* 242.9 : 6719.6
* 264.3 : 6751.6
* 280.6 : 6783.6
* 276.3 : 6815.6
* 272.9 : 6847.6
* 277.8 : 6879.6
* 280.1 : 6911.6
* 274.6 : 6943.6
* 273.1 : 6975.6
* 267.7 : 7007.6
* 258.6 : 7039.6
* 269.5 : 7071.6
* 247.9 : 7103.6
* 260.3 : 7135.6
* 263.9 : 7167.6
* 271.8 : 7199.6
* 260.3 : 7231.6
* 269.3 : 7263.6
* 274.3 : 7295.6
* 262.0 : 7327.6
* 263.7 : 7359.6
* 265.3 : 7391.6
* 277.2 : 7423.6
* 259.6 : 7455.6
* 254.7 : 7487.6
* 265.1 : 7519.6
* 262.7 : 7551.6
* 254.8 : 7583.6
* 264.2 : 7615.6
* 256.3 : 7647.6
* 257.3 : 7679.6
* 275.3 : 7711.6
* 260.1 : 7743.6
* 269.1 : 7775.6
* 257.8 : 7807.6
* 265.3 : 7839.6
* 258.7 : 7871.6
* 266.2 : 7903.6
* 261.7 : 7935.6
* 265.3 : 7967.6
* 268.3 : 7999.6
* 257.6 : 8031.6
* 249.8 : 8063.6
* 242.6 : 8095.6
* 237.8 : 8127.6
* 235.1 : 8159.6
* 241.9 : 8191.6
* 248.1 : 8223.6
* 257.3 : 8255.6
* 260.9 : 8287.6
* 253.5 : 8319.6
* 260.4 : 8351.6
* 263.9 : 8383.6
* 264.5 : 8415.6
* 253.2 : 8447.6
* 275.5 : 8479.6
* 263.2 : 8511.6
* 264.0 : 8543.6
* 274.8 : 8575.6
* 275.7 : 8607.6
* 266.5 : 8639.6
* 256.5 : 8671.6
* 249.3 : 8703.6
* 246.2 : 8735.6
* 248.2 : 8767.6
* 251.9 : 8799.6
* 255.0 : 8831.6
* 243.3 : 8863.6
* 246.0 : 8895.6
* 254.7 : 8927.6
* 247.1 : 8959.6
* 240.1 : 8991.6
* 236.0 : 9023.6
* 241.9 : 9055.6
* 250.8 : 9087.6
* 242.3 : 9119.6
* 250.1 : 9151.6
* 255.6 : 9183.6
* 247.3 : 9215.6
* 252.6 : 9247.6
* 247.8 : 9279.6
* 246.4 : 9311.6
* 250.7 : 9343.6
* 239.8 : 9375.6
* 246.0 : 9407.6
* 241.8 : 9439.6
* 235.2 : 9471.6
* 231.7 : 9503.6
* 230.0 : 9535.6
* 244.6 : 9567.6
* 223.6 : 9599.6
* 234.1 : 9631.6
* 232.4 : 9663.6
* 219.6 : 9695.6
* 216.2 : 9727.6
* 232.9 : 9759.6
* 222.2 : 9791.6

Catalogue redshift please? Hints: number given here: 0.139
